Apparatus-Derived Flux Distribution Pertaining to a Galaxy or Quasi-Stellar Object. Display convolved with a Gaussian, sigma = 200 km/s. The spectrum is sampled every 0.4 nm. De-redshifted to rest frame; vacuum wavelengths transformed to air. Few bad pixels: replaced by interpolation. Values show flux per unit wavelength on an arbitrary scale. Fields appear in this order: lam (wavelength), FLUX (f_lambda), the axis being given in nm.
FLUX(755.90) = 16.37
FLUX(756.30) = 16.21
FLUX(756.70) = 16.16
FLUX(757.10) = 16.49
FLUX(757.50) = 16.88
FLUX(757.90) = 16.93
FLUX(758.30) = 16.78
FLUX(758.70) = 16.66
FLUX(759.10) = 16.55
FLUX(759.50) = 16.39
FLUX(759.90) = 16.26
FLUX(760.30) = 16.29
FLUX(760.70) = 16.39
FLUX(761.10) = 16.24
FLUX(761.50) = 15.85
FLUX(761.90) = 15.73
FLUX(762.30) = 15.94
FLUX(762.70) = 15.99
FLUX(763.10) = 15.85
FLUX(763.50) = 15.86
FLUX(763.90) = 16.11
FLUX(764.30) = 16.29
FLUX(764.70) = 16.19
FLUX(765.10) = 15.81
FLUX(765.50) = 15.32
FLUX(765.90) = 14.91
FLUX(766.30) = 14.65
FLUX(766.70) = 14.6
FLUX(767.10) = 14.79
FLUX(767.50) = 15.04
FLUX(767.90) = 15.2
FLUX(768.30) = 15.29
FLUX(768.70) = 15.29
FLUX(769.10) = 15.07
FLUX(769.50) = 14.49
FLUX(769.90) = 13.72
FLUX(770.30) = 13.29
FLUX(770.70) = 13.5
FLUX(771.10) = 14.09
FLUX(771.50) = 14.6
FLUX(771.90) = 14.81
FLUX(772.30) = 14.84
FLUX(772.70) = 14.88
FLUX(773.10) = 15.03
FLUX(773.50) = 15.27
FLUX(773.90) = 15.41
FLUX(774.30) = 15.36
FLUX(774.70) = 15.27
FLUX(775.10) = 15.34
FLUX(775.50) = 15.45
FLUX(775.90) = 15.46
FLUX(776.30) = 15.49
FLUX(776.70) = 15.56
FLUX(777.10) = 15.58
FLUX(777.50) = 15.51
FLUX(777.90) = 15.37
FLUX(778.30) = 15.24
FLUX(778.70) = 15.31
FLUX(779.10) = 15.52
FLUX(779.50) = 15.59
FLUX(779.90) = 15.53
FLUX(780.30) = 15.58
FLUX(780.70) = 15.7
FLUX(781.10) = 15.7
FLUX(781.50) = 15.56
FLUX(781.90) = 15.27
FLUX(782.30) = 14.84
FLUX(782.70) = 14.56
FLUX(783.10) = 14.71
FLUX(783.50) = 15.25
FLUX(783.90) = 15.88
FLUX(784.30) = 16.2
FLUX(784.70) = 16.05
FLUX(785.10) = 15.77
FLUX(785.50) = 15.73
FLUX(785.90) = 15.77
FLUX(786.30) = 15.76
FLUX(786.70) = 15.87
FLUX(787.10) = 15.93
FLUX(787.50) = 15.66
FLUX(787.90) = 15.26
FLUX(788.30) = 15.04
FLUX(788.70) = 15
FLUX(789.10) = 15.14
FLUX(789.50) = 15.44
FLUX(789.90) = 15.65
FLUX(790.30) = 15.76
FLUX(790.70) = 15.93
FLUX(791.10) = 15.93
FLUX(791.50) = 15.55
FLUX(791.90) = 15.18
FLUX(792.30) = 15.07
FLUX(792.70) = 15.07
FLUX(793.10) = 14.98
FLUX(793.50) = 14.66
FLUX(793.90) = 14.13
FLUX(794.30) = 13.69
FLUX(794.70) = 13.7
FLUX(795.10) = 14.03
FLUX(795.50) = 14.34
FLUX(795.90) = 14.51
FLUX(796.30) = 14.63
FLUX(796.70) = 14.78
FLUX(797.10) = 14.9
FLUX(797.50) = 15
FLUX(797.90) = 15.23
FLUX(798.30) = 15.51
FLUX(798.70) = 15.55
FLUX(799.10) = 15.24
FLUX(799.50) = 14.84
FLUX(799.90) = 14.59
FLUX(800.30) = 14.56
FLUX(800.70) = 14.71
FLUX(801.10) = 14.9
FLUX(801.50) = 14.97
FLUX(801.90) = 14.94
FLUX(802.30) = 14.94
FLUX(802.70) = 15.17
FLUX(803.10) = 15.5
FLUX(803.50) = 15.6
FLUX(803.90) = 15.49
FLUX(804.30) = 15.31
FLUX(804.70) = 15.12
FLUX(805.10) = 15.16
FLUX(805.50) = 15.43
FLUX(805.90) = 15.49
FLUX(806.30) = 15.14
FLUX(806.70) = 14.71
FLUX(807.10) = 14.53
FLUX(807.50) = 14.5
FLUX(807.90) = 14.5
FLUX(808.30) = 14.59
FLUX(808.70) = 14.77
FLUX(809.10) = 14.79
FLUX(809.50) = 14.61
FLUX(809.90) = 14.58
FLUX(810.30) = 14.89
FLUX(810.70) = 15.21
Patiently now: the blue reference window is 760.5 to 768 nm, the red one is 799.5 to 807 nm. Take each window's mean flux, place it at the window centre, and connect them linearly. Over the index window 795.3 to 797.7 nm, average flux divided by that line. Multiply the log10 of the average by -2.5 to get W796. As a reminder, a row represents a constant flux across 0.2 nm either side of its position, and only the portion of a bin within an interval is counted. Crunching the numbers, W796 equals 0.04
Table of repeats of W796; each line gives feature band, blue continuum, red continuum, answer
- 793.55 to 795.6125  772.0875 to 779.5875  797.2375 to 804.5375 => 0.09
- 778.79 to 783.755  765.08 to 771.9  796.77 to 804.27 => -0.04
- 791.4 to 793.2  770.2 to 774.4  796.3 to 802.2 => -0.02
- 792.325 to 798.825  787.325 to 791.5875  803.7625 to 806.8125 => 0.05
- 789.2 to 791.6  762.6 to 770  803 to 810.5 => -0.04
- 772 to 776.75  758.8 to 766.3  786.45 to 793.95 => 0.03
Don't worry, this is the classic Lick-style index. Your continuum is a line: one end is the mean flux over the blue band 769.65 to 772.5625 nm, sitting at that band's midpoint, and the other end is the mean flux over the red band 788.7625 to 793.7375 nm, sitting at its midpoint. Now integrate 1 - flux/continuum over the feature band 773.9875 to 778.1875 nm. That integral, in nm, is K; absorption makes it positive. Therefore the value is -0.29 nm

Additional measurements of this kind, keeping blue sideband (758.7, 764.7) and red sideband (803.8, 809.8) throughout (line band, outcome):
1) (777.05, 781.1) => 0.05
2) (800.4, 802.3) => 0.03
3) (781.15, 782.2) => 0.01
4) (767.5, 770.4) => 0.23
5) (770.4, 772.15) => 0.18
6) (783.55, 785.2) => -0.04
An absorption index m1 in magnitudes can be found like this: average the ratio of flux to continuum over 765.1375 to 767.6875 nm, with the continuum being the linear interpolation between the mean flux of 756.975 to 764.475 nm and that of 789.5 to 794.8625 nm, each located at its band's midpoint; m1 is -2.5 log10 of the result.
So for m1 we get 0.078 mag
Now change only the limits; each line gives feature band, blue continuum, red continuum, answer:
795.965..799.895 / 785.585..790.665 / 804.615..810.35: 0.01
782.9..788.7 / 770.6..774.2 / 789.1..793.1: -0.02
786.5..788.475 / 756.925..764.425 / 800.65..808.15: 0.00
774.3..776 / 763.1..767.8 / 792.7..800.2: -0.01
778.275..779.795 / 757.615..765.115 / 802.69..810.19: 0.02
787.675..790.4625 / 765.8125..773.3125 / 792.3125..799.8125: -0.05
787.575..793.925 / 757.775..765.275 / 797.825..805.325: 0.01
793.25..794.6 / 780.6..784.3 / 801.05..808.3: 0.08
